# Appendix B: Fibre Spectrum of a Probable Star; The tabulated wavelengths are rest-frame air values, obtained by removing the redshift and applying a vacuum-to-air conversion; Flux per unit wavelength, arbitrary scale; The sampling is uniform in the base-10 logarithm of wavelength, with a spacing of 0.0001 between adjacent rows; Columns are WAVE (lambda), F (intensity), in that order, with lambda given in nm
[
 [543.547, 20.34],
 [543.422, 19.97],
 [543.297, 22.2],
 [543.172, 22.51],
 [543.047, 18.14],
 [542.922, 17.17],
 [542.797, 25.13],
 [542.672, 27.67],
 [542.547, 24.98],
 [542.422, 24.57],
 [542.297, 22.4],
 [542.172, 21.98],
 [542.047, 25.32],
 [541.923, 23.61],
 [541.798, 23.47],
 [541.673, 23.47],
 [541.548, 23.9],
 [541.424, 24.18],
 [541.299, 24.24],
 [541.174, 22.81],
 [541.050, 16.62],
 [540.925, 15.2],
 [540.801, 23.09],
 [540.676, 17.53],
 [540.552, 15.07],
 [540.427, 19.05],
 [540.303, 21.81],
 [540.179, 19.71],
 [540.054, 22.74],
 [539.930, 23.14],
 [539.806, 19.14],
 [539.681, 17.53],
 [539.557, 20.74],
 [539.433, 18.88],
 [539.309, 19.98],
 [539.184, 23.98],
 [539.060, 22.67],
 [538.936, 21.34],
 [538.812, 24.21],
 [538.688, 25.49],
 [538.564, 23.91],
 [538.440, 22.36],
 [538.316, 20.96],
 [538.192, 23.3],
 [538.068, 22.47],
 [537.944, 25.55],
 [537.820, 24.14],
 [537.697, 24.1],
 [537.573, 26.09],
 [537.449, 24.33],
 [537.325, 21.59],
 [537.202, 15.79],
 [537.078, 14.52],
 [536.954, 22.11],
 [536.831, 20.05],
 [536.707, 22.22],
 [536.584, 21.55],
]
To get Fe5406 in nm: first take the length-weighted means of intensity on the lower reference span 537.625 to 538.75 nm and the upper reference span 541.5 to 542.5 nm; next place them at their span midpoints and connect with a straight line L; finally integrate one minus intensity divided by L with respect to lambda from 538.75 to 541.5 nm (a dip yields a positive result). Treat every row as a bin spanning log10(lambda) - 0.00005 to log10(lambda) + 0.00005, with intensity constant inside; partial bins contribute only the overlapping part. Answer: 0.35 nm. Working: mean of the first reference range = 23.6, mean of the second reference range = 23.6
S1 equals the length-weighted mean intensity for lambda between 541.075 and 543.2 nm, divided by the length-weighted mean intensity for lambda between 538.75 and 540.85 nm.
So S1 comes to 1.1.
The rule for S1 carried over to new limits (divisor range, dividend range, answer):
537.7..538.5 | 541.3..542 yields 1.03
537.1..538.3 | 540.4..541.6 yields 0.89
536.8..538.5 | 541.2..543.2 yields 1.06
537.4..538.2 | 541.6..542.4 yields 0.96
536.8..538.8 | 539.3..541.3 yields 0.88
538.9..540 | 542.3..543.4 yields 1.09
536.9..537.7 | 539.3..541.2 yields 0.93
